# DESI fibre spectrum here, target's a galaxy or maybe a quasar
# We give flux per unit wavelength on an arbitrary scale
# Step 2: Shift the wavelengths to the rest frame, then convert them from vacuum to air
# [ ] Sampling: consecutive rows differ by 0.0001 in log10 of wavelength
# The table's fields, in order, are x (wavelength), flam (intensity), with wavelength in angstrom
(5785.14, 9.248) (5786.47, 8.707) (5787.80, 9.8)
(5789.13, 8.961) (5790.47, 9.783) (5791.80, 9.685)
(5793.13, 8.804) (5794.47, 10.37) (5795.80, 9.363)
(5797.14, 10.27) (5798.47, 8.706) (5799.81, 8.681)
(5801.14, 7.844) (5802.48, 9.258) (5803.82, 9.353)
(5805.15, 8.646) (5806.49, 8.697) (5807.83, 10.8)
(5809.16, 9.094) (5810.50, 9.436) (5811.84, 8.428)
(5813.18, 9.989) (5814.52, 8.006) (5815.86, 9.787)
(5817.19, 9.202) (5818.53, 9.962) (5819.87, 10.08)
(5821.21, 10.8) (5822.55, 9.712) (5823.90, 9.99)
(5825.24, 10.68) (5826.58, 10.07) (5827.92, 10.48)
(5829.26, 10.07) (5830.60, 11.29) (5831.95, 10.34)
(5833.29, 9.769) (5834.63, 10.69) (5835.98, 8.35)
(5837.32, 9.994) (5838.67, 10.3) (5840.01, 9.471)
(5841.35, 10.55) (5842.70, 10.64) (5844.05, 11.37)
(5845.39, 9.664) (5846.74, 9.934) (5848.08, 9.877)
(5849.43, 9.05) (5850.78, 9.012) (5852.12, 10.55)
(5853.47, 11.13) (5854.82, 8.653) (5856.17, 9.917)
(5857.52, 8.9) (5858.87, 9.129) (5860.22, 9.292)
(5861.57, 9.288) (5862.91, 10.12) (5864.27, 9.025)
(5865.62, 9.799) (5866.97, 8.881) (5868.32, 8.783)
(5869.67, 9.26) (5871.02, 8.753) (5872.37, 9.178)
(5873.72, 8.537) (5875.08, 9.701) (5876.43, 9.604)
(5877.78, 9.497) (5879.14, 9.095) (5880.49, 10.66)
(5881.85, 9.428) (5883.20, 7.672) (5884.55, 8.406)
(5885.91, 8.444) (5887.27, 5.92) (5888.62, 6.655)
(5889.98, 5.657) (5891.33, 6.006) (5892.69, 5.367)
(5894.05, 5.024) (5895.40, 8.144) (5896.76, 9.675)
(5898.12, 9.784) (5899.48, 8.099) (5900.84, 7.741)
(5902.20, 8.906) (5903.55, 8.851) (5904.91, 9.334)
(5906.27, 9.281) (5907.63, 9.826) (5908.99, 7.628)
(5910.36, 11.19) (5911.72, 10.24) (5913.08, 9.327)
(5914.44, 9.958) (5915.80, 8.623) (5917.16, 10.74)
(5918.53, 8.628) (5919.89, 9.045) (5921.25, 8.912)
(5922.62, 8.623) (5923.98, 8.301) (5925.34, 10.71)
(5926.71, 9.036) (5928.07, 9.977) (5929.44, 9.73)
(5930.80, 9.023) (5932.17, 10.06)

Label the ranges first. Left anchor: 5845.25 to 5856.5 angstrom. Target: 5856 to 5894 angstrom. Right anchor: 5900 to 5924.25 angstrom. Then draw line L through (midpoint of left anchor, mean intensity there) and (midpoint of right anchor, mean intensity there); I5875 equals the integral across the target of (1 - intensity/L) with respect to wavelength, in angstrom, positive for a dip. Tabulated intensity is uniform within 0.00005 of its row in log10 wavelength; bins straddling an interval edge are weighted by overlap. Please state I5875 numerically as 4.0 angstrom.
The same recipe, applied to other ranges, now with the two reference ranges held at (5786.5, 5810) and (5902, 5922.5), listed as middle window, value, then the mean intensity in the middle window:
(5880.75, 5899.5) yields 3.7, 7.5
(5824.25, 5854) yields -2.7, 10.1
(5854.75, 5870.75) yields 0.1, 9.26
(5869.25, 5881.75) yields 0.0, 9.37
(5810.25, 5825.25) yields -0.5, 9.63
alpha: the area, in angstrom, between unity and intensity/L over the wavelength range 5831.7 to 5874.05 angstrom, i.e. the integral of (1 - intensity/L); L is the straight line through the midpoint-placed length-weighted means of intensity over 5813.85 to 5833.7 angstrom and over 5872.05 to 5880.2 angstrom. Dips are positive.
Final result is 0.1 angstrom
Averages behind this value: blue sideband 10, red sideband 9.34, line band 9.63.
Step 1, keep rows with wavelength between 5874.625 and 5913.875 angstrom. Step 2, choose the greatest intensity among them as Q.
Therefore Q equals 11.19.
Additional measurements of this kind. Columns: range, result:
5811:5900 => 11.37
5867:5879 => 9.701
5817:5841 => 11.29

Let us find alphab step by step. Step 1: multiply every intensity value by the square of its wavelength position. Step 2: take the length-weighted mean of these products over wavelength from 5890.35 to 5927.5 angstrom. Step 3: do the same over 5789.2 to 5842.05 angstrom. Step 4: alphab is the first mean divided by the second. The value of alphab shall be 0.94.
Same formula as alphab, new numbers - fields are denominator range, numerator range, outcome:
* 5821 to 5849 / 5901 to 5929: 0.94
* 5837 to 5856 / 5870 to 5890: 0.87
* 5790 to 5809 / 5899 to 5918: 1.04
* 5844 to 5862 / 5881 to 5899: 0.78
